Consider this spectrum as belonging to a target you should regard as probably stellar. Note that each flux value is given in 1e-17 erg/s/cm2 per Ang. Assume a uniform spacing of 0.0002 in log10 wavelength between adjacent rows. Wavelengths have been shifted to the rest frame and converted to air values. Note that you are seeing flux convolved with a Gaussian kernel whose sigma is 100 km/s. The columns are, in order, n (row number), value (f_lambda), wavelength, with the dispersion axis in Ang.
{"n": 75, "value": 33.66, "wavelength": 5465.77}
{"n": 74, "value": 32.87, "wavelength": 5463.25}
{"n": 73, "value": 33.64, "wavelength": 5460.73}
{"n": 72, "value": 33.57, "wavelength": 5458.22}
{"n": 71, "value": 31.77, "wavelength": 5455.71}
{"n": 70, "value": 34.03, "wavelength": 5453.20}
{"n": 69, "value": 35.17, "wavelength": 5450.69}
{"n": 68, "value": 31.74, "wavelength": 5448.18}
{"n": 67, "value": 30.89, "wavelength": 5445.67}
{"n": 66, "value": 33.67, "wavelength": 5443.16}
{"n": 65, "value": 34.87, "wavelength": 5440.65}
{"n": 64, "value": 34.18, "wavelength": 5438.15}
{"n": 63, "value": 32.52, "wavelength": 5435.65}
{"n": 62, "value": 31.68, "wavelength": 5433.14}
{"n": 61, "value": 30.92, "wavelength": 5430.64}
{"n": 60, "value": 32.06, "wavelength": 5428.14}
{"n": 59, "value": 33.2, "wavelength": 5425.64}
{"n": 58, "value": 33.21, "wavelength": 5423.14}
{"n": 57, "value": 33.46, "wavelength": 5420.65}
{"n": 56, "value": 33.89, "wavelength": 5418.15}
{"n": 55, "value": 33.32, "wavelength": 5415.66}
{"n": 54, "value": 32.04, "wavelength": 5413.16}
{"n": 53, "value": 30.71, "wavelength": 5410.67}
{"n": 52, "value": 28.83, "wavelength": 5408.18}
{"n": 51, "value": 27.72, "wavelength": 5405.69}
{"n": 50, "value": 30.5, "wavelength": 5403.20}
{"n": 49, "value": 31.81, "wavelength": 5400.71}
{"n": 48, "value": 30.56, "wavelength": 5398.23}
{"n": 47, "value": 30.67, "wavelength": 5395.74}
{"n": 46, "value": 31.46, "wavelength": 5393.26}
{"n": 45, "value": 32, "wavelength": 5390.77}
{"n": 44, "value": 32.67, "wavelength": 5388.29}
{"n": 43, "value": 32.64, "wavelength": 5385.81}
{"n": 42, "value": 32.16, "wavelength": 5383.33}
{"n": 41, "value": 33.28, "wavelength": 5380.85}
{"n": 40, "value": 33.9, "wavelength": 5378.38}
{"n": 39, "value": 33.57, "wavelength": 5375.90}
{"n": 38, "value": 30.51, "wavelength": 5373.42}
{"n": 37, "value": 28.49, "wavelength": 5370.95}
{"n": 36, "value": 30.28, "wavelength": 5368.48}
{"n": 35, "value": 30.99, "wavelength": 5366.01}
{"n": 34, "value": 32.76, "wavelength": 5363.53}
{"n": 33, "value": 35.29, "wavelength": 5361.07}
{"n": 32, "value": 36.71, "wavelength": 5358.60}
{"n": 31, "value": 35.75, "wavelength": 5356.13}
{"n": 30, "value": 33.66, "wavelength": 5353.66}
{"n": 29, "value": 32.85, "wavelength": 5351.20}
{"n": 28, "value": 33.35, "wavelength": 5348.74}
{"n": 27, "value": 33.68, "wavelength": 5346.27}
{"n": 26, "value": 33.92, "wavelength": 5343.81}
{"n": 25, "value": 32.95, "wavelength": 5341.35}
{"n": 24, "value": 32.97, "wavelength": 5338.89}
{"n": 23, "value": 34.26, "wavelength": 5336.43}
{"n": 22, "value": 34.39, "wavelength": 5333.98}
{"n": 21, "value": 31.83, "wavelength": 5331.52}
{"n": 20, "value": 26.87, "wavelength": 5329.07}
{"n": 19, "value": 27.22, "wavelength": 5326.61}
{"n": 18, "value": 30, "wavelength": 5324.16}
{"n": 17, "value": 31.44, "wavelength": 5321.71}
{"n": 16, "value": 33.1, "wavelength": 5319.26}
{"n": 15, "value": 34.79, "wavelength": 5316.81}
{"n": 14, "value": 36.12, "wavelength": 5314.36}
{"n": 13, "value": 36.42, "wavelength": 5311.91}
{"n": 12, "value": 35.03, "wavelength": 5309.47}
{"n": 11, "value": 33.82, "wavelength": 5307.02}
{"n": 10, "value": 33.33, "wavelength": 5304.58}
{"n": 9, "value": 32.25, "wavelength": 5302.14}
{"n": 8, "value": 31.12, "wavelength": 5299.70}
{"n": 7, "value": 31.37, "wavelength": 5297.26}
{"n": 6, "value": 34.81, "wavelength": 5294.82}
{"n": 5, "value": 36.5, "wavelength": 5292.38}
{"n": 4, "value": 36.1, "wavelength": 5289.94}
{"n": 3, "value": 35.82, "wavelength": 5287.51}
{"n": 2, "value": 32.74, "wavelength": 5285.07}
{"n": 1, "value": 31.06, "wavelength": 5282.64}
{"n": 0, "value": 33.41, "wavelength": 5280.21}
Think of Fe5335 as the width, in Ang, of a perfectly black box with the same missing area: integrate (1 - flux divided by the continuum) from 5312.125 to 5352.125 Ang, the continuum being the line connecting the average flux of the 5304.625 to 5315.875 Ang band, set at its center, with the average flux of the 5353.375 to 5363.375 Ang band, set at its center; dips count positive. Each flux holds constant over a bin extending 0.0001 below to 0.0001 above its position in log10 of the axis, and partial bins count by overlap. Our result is 2.95 Ang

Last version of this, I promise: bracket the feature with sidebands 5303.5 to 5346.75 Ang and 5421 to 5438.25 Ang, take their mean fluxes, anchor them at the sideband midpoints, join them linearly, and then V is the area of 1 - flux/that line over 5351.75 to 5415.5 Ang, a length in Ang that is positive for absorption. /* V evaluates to 1.3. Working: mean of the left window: 32.9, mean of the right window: 32.5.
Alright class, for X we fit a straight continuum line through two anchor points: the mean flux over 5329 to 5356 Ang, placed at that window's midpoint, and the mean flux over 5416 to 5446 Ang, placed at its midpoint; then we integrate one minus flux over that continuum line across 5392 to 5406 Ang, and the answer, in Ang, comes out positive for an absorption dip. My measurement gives 1.0 Ang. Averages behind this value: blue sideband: 33.2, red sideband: 33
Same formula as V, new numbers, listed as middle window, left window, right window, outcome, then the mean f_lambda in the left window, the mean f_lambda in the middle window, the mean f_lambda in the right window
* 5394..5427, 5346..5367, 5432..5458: 1.8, 33.9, 31.5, 33.1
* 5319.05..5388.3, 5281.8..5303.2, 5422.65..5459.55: 1.8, 33.6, 32.5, 32.9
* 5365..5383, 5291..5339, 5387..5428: 0.3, 32.9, 31.6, 31.6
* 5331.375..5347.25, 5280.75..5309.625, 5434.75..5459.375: 0.0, 33.6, 33.5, 33.3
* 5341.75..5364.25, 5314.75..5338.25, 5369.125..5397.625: -1.7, 31.7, 34.2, 31.9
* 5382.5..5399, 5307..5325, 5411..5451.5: 0.7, 33.9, 31.8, 32.8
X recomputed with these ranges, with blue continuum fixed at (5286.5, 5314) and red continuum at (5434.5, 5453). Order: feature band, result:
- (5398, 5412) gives 1.5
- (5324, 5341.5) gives 1.4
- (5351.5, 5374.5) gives 0.8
